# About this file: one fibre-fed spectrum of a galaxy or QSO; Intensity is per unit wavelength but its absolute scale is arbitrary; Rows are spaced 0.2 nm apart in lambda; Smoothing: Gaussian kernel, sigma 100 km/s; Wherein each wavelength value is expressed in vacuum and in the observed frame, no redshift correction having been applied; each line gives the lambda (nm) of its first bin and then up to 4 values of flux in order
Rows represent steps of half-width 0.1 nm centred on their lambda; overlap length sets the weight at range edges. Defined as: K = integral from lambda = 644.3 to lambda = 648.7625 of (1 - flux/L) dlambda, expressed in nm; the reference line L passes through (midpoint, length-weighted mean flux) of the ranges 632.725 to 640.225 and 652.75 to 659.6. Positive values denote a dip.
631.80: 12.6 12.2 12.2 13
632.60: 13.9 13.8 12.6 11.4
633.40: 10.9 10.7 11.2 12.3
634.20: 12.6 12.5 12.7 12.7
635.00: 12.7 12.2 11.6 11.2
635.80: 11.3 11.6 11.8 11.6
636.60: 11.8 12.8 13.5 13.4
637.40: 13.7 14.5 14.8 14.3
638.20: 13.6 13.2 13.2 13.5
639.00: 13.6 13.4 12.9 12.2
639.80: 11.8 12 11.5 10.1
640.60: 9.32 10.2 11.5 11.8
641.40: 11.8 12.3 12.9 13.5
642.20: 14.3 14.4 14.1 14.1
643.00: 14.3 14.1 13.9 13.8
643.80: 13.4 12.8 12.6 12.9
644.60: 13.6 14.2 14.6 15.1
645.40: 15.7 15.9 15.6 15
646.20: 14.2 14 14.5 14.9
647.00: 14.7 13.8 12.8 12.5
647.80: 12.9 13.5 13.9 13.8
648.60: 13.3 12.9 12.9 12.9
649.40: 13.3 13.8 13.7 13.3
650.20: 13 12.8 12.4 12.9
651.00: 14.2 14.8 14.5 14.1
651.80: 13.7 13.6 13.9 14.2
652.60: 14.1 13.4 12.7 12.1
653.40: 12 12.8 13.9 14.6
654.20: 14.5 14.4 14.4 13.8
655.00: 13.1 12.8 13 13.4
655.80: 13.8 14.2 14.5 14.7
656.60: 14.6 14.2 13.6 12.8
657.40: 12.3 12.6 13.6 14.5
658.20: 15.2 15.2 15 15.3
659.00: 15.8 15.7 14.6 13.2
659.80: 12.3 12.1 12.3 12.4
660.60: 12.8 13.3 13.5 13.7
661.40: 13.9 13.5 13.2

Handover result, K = -0.30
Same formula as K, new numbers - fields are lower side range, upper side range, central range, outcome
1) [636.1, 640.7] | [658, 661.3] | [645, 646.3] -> -0.21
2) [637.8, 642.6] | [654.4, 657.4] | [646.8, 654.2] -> -0.07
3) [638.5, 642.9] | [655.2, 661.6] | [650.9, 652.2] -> -0.08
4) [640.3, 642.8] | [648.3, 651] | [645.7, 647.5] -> -0.22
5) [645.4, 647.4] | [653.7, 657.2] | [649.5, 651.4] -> 0.11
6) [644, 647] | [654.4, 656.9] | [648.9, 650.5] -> 0.11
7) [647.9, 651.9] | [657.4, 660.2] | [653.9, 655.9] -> 0.01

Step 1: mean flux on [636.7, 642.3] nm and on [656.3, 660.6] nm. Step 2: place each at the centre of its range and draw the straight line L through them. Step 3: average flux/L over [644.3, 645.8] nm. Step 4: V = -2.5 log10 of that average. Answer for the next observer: -0.13 mag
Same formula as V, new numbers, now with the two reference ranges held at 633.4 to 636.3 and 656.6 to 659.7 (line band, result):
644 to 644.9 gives -0.03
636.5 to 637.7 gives -0.10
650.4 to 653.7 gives 0.02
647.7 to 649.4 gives 0.00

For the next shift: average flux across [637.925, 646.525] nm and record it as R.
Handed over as 13.3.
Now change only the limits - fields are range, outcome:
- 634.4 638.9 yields 12.8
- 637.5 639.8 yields 13.5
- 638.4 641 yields 12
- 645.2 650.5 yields 13.9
